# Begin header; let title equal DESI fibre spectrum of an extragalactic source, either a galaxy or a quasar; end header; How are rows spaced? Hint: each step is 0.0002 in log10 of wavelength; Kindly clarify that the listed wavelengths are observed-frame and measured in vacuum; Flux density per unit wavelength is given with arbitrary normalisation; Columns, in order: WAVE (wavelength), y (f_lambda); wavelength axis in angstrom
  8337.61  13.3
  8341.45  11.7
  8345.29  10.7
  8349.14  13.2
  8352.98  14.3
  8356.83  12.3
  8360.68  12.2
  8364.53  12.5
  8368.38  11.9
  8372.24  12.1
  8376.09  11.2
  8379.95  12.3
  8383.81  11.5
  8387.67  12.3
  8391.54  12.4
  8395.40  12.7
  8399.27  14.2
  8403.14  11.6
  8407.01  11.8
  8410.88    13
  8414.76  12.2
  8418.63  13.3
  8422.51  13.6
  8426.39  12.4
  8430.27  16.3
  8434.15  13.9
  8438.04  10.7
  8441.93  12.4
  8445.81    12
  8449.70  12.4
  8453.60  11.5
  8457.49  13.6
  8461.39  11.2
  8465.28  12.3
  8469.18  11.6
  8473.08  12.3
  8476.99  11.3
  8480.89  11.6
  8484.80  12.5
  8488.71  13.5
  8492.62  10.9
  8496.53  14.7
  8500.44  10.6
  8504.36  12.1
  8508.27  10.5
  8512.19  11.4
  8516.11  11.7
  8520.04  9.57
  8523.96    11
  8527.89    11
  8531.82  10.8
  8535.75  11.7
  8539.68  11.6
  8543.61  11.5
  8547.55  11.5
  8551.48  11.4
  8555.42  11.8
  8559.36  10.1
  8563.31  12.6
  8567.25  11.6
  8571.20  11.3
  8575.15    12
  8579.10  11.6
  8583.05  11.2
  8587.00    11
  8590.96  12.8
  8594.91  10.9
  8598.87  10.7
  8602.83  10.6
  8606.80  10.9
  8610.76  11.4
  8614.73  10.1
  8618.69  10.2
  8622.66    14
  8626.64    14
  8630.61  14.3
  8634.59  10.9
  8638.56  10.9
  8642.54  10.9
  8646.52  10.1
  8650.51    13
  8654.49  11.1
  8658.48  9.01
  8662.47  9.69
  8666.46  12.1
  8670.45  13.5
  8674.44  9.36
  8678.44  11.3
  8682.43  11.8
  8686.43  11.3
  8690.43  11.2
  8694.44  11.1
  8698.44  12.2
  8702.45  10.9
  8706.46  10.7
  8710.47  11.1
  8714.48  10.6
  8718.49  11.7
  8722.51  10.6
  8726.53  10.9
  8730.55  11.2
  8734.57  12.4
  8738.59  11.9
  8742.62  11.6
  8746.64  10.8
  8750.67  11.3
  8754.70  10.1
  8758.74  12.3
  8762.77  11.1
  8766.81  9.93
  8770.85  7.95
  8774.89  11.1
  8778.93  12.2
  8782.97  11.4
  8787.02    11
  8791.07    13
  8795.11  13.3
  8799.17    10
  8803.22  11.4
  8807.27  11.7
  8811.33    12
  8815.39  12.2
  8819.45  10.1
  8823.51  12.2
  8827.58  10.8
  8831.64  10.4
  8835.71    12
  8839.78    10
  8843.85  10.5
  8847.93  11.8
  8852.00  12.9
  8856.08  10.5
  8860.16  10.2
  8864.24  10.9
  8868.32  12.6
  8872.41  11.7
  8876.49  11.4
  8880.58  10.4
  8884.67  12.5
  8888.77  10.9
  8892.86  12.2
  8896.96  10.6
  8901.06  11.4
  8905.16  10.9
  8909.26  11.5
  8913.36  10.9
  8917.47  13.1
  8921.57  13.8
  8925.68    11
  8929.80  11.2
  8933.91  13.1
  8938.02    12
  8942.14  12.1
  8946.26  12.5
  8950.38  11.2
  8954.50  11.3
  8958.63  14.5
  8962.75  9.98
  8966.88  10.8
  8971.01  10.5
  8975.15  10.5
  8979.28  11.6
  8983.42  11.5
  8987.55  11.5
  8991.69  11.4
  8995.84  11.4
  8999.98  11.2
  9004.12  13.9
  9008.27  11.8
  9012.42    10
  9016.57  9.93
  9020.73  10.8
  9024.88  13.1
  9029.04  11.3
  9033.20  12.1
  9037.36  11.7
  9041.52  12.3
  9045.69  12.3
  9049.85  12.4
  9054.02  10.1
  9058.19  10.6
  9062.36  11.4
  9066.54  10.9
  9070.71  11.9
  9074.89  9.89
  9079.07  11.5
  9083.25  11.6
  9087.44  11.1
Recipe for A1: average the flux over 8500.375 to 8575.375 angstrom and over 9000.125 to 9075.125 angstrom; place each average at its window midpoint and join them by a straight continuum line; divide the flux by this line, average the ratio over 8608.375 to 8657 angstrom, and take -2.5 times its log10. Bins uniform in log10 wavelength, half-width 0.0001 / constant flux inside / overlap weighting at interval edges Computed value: -0.04 mag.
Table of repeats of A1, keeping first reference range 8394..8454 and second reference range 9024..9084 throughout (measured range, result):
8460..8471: 0.09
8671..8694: 0.10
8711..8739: 0.08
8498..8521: 0.14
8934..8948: -0.05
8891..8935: 0.00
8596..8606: 0.16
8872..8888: 0.04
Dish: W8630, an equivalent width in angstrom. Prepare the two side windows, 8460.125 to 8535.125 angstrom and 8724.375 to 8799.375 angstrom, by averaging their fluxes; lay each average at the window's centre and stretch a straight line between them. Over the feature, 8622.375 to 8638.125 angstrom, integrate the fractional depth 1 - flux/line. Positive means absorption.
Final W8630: -2.13 angstrom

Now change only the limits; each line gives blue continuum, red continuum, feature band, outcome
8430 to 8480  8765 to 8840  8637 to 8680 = 2.5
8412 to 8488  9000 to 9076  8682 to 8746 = 3.9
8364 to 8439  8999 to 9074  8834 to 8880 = 2.1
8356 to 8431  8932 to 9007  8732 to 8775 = 3.9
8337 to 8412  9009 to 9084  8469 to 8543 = 3.3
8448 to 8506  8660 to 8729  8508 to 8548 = 2.6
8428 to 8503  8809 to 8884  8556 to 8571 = 0.8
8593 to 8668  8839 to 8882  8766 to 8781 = 1.2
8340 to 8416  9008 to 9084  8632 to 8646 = 1.1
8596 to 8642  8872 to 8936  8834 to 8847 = 0.9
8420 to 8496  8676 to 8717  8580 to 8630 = 0.5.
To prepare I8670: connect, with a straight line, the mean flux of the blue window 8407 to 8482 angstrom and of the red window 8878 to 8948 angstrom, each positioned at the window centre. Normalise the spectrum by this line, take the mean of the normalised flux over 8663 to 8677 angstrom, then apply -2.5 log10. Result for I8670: 0.07 mag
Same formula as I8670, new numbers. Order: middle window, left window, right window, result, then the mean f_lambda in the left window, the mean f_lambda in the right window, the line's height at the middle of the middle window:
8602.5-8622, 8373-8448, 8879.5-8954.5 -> 0.13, 12.6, 11.7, 12.3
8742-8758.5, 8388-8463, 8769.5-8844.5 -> 0.04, 12.7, 11.3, 11.5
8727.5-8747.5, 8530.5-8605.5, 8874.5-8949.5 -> 0.00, 11.4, 11.7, 11.6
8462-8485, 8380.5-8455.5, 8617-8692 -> 0.05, 12.6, 11.5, 12.4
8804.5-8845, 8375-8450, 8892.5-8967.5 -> 0.07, 12.6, 11.8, 12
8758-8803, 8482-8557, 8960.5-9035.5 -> 0.02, 11.6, 11.3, 11.4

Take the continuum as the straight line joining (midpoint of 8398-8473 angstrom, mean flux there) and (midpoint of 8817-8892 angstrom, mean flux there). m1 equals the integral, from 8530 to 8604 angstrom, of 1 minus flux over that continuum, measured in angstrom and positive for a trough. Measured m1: 4.6 angstrom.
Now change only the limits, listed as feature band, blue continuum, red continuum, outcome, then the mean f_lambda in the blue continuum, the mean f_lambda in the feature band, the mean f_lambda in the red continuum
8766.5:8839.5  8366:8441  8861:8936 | 3.52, 12.6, 11.3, 11.7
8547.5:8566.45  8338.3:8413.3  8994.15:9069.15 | 0.97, 12.3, 11.5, 11.5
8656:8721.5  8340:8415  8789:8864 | 3.21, 12.3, 11.1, 11.4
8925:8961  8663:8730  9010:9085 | -2.63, 11.2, 12.1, 11.3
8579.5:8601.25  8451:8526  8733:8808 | 0.51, 11.8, 11.3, 11.3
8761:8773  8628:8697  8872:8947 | 1.92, 11.3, 9.64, 11.7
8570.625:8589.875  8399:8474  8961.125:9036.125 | 1.20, 12.6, 11.5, 11.3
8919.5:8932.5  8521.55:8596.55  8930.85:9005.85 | -0.42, 11.4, 12.1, 11.7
